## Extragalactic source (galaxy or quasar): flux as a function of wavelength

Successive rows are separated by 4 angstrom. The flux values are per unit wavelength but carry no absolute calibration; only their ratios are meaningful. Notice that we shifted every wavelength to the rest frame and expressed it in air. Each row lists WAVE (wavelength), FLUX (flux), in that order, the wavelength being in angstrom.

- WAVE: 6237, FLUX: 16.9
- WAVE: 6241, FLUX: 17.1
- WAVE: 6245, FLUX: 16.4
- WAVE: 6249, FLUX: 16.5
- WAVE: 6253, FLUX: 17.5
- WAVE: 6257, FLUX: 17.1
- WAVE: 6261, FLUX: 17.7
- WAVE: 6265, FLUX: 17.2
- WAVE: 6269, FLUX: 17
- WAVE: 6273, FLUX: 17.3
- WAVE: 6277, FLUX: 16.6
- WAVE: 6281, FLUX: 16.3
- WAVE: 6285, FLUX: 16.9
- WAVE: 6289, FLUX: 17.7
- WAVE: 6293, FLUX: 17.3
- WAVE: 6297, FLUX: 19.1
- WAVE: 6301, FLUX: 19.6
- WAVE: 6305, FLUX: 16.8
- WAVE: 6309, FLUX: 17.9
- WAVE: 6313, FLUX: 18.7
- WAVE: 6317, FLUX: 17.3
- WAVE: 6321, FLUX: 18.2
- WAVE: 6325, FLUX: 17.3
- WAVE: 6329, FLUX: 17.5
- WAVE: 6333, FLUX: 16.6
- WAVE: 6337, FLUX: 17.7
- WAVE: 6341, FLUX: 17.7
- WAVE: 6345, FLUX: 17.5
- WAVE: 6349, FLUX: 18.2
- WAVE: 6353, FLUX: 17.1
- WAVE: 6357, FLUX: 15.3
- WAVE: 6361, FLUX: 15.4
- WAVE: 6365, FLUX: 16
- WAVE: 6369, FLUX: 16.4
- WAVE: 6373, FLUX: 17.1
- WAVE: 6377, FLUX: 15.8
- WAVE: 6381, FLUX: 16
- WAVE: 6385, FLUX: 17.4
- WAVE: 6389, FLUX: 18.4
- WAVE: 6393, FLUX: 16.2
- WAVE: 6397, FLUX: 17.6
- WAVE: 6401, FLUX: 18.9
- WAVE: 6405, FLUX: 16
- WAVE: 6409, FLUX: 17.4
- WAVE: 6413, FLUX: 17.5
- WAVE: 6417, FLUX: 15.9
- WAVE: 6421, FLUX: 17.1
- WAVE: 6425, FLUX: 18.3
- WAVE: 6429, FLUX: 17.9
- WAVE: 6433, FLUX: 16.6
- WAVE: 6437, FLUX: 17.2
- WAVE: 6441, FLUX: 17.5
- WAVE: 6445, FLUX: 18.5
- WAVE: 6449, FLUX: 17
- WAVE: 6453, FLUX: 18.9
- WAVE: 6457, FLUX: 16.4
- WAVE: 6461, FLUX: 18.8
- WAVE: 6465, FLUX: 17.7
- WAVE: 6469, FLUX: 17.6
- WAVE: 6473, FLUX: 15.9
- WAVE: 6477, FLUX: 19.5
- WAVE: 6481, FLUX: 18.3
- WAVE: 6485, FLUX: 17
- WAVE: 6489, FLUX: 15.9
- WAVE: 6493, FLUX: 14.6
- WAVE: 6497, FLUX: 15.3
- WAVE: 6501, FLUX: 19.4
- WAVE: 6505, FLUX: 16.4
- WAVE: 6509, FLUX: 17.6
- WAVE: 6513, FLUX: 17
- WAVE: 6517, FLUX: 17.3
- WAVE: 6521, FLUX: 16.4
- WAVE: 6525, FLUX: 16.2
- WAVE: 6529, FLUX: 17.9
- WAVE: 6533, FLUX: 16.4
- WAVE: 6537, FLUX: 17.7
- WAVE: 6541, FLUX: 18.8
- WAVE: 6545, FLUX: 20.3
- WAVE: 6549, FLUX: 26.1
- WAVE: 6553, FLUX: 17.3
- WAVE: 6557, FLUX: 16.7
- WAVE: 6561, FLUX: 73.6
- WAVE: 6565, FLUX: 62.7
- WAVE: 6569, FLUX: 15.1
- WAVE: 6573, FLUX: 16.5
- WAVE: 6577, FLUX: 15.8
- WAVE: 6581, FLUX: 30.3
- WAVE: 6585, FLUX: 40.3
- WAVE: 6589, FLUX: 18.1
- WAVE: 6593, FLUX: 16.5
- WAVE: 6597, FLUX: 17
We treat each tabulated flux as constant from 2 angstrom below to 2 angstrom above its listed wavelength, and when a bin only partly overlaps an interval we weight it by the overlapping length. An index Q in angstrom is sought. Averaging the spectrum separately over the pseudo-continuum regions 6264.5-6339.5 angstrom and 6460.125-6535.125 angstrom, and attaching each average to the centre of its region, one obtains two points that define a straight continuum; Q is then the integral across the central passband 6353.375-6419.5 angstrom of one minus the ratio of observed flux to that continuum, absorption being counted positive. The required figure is 2.4 angstrom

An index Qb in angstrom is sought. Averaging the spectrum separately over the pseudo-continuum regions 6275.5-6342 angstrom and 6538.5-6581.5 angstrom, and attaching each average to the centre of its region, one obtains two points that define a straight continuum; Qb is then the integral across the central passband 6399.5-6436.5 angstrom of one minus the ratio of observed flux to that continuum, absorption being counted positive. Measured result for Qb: 8.3 angstrom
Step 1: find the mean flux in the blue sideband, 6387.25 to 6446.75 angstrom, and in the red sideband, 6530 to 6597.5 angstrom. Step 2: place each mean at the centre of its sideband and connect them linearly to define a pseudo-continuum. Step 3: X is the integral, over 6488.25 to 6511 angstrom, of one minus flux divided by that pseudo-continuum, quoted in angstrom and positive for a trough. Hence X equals 5.8 angstrom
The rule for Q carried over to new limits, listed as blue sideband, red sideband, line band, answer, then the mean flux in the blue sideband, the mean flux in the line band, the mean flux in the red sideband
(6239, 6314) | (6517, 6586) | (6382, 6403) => 3.2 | 17.4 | 17.6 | 25.3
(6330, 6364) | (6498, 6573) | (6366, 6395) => 2.1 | 16.9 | 16.7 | 23.2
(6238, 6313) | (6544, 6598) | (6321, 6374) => 7.9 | 17.4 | 17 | 27.9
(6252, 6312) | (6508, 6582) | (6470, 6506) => 8.6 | 17.5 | 17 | 23.7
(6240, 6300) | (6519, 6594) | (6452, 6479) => 5.7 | 17.2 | 17.8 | 25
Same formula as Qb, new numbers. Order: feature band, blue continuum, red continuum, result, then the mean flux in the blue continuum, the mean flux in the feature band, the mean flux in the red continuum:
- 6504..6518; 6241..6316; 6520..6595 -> 3.9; 17.4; 17.1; 25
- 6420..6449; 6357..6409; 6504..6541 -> -1.2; 16.7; 17.6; 17.1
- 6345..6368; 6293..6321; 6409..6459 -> 1.8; 18.2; 16.5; 17.4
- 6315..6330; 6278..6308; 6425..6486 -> 0.1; 17.6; 17.6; 17.7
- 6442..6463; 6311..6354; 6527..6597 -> 3.8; 17.6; 17.9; 25.6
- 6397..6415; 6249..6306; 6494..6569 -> 2.5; 17.4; 17.5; 23.2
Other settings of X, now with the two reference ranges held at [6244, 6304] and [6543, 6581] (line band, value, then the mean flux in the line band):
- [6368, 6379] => 2.59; 16.4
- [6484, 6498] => 5.71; 15.6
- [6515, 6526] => 4.37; 16.7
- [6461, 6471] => 2.95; 17.9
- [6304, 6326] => 1.51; 17.8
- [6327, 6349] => 2.81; 17.5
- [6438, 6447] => 2.39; 17.9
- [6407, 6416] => 2.27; 17.3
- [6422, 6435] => 3.41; 17.6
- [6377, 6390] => 2.95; 17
